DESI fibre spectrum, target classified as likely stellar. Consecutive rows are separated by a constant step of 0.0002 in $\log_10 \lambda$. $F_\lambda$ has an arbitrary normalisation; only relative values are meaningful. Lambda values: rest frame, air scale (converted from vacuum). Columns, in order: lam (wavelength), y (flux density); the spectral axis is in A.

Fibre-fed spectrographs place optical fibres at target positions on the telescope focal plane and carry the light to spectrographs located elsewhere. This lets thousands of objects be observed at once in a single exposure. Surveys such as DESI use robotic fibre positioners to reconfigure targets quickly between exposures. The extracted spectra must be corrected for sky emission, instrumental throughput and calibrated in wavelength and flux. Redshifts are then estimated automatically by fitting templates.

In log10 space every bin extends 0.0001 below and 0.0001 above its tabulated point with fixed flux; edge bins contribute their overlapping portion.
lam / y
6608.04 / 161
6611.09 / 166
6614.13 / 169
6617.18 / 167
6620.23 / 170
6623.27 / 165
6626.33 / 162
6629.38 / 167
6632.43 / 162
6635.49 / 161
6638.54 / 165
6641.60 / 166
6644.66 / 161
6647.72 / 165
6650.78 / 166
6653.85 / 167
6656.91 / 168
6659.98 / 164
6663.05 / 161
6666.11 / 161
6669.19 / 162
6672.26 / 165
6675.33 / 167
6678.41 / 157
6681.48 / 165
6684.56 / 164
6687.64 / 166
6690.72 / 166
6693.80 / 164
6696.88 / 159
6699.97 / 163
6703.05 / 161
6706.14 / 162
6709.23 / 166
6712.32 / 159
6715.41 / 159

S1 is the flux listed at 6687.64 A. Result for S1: 166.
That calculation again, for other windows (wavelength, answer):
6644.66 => 161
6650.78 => 166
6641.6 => 166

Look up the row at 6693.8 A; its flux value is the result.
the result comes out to 164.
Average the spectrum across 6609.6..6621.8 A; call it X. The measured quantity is 168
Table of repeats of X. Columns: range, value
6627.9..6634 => 164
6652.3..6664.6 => 165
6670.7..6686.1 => 164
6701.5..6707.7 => 162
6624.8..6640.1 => 163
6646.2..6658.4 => 167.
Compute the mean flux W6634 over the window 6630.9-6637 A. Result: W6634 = 161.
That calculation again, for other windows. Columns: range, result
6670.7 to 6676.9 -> 166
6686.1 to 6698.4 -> 164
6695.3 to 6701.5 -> 161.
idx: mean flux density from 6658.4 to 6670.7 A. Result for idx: 162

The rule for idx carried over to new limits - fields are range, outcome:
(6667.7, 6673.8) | 164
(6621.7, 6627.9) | 164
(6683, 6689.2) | 165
